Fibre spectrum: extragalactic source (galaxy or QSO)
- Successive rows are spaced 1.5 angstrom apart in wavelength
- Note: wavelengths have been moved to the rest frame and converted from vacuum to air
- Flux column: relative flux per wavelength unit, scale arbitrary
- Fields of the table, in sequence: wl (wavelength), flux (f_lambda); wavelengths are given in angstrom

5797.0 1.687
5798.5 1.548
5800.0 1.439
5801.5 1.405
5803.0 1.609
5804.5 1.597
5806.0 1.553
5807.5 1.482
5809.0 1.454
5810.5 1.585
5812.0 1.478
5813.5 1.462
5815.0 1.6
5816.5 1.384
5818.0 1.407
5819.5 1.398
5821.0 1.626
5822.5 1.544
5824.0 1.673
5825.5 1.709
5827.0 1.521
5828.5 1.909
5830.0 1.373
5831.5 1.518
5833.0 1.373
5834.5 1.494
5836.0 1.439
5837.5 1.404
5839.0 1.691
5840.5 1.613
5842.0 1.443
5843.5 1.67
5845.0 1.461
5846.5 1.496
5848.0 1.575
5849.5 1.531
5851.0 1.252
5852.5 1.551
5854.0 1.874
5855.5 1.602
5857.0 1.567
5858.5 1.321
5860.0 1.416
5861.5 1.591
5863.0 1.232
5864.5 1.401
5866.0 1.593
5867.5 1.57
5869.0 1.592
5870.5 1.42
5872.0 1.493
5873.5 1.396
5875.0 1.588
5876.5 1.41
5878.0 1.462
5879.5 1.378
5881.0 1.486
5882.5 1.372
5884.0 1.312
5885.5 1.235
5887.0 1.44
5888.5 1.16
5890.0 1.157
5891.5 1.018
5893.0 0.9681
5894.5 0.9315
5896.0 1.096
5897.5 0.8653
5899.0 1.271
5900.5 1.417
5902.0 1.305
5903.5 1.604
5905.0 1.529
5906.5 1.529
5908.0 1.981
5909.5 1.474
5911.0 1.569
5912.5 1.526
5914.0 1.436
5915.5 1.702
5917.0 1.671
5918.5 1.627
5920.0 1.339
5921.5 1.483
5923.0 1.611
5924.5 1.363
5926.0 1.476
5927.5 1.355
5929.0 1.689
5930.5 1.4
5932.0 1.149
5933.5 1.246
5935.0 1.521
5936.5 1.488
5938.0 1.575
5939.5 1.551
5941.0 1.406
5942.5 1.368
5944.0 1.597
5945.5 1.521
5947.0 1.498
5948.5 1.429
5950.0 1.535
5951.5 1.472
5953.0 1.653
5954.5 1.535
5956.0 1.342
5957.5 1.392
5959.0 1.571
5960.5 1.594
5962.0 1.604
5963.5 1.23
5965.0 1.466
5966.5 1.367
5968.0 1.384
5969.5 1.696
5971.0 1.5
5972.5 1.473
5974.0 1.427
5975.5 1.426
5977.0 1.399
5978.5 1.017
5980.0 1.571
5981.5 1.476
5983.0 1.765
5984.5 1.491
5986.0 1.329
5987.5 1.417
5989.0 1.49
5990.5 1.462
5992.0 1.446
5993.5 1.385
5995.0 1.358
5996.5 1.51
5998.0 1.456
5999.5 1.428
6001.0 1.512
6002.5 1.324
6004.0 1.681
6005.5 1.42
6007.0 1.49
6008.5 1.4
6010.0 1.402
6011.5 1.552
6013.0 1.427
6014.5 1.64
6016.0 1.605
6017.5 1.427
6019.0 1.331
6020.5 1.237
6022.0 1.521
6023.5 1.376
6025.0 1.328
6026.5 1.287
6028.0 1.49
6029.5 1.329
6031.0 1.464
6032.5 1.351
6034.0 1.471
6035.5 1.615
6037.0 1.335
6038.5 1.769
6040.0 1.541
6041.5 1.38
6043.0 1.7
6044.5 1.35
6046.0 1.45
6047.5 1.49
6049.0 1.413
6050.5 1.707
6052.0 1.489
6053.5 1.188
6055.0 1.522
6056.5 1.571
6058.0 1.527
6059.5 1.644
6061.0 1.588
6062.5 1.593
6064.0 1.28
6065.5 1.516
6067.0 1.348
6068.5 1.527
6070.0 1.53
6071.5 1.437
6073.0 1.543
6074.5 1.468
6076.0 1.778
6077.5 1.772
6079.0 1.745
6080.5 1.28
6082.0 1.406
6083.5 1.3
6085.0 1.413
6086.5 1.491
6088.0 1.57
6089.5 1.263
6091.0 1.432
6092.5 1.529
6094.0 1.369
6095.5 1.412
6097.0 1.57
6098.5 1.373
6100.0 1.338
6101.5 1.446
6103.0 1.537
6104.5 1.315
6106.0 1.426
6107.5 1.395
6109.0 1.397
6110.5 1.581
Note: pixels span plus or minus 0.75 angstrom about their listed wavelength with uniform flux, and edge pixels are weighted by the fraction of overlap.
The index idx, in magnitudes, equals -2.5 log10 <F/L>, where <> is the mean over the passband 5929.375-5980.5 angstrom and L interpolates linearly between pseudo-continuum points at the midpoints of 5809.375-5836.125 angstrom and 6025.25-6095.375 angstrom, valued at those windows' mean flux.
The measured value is 0.04 mag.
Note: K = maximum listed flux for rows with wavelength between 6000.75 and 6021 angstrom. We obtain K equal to 1.681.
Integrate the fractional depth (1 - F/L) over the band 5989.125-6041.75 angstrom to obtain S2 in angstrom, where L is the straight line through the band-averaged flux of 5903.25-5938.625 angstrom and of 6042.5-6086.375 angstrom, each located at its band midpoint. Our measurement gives 1.9 angstrom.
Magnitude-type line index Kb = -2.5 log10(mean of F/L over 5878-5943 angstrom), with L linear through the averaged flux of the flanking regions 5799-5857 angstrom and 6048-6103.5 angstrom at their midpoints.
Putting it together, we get 0.088 mag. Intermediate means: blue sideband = 1.53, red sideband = 1.48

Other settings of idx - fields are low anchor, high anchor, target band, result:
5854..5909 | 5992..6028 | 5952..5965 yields -0.05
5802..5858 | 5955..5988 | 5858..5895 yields 0.11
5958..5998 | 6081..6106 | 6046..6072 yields -0.04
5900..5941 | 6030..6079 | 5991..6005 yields 0.04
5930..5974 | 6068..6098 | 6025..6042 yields 0.02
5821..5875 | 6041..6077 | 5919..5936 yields 0.07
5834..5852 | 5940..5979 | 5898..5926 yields -0.03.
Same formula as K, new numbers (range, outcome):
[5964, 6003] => 1.765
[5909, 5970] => 1.702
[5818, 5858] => 1.909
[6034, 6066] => 1.769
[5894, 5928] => 1.981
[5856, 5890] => 1.593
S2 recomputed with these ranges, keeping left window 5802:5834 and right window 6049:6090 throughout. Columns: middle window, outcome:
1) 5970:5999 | 1.3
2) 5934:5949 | 0.2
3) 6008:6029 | 1.1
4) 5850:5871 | 0.4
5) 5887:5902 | 3.9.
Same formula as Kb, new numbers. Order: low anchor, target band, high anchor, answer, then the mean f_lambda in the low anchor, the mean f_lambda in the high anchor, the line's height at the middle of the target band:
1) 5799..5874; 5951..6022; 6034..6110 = 0.03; 1.52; 1.48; 1.49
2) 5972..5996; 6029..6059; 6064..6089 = -0.01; 1.43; 1.5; 1.48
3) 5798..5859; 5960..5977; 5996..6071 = 0.02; 1.53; 1.47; 1.49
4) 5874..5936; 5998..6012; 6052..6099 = -0.01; 1.39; 1.48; 1.45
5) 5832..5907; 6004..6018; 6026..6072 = -0.02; 1.41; 1.48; 1.47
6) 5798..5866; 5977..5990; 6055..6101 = 0.04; 1.52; 1.49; 1.5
